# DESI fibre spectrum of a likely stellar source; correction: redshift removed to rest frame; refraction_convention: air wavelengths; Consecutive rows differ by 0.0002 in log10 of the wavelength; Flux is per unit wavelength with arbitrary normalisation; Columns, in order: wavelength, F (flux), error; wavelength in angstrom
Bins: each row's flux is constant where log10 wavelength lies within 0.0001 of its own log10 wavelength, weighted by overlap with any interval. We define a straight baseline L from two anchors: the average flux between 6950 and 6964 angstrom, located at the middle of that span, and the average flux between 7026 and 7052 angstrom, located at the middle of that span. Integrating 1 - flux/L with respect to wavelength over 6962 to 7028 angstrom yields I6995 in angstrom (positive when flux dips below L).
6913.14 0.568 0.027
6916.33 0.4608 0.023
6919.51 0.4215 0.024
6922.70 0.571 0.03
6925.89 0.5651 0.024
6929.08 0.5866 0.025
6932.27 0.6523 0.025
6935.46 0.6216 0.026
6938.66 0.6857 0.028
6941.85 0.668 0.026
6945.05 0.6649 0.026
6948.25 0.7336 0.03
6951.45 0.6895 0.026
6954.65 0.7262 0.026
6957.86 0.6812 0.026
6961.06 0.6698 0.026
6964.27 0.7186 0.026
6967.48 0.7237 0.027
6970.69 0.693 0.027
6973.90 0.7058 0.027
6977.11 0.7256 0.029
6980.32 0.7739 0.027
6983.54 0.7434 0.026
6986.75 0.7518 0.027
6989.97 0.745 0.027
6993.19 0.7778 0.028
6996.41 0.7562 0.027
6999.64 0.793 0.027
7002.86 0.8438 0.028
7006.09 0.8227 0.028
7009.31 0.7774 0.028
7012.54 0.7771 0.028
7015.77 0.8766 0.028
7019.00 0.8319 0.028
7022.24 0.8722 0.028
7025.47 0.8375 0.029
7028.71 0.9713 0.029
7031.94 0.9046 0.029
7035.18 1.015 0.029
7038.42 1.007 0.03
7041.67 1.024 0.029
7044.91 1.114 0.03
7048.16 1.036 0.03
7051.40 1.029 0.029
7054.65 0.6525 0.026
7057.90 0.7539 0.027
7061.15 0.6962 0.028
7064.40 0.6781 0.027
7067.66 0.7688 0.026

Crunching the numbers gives 4.5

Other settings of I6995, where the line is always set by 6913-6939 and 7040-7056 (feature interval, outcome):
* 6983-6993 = 0.3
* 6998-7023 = 0.8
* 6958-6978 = 0.1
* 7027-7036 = -0.4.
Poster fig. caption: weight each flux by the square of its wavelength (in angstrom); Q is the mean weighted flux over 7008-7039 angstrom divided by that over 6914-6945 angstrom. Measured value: 1.55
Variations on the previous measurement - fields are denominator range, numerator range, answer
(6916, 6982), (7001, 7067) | 1.36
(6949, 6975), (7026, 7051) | 1.46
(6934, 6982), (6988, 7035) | 1.21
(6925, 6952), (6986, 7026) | 1.26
